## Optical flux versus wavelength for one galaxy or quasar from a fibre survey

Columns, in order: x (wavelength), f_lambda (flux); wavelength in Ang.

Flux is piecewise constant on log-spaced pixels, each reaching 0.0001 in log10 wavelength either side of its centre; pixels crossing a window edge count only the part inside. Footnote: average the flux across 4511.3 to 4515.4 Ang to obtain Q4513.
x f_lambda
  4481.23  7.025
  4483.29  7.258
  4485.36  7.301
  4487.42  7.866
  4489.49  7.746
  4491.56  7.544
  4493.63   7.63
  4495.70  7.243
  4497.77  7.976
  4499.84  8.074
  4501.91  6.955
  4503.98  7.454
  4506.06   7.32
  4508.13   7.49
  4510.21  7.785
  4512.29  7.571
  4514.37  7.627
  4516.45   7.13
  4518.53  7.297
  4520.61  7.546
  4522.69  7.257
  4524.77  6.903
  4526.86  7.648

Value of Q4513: 7.6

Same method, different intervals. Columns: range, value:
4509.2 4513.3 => 7.67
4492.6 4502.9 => 7.58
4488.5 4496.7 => 7.54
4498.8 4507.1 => 7.46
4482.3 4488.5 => 7.48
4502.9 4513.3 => 7.52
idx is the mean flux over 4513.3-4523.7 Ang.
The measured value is 7.37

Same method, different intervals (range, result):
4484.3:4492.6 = 7.61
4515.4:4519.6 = 7.22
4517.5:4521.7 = 7.43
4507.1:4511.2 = 7.63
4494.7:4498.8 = 7.61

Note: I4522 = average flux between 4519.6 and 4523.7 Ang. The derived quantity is 7.41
